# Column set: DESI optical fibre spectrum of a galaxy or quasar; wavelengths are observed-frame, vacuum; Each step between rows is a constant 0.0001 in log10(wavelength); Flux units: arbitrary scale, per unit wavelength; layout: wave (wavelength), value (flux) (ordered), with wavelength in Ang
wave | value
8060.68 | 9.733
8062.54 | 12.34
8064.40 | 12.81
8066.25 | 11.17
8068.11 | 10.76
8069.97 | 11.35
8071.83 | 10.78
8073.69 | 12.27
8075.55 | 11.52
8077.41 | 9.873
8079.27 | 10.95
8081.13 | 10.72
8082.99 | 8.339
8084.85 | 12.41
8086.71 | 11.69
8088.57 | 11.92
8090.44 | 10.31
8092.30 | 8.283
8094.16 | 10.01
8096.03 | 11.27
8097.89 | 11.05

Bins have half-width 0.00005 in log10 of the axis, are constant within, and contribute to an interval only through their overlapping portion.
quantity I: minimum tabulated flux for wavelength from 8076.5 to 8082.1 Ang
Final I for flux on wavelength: 9.873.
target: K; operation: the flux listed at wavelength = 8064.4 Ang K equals 12.81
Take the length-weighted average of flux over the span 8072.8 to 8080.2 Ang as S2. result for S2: 11.1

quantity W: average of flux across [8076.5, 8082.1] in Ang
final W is 10.5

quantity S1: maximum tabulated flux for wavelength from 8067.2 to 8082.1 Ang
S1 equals 12.27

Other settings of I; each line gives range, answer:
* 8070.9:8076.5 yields 10.78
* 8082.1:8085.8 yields 8.339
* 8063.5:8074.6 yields 10.76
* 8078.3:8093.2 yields 8.283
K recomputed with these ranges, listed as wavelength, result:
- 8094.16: 10.01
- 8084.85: 12.41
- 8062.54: 12.34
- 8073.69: 12.27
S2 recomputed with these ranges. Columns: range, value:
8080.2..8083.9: 9.54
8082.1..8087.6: 10.8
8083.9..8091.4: 11.6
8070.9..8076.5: 11.5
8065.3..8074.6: 11.3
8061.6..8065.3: 12.5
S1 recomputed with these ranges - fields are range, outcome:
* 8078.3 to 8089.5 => 12.41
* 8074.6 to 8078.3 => 11.52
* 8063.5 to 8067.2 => 12.81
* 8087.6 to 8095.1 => 11.92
